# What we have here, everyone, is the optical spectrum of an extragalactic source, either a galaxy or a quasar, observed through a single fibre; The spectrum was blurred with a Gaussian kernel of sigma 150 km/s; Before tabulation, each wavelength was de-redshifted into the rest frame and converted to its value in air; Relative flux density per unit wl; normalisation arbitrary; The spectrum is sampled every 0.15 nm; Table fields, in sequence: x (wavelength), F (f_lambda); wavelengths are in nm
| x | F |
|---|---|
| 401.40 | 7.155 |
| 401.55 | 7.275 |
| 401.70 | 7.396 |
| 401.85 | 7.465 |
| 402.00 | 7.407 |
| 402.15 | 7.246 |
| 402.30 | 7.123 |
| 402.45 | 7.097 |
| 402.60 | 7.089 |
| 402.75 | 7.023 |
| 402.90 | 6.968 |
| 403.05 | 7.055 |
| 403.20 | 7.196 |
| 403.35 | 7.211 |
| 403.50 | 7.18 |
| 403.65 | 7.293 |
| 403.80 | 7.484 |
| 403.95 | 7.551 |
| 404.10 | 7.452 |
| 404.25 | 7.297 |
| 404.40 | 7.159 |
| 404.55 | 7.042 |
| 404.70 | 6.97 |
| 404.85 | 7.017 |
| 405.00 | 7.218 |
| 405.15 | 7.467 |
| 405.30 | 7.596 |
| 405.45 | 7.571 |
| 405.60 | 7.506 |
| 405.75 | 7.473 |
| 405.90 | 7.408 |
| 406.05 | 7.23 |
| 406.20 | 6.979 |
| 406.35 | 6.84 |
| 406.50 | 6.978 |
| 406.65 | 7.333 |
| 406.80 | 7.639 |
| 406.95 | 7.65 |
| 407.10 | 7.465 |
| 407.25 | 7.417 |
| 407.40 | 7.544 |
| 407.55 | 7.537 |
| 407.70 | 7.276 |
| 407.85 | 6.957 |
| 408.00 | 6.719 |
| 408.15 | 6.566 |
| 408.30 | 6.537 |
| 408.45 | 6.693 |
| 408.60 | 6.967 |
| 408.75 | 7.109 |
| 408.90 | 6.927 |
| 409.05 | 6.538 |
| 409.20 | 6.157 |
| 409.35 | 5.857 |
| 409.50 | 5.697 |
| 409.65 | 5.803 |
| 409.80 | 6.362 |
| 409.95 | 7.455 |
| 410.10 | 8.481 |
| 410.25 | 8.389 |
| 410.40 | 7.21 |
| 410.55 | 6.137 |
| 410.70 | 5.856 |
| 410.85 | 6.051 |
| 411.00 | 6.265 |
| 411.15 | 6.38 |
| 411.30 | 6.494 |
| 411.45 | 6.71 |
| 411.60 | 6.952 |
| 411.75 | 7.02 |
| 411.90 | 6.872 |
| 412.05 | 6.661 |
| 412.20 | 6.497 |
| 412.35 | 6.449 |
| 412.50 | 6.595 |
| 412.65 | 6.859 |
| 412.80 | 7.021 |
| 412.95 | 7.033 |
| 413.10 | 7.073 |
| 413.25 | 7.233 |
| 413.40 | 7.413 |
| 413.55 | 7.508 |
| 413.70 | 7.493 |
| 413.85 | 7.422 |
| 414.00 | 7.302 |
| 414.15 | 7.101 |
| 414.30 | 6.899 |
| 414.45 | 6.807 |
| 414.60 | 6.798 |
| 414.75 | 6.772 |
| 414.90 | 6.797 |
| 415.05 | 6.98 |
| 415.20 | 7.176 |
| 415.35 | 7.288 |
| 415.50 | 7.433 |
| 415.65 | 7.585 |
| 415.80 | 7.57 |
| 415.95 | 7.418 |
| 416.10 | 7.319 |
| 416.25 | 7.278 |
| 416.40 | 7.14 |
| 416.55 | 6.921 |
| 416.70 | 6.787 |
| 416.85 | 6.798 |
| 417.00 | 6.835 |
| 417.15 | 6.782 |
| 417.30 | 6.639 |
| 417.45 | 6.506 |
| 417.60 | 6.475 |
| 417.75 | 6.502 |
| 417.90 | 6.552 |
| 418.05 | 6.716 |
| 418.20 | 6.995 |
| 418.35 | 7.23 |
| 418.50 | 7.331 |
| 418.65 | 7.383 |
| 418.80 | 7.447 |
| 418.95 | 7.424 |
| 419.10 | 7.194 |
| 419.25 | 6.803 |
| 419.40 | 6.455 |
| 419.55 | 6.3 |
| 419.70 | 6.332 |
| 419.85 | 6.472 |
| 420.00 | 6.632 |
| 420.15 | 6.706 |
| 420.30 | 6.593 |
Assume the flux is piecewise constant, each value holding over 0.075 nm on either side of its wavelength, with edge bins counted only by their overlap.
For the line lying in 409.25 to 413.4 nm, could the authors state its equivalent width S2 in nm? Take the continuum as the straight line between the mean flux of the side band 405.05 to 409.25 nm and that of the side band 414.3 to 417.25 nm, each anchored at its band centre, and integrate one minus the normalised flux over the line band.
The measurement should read 0.224 nm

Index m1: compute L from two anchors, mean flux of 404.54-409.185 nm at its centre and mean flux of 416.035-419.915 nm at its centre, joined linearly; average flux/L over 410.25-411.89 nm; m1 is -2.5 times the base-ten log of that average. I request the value 0.07 mag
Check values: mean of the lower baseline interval 7.16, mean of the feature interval 6.61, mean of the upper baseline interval 6.87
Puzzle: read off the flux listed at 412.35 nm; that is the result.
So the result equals 6.449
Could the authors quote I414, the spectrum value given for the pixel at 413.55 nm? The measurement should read 7.508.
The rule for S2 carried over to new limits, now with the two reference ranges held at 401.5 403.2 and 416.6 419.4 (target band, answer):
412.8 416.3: -0.12 nm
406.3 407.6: -0.05 nm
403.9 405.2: -0.01 nm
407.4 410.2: 0.11 nm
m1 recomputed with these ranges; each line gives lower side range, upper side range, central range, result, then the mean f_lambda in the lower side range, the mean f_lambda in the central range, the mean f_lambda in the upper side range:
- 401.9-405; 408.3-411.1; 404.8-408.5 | -0.047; 7.2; 7.23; 6.66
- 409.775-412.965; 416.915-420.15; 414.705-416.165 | -0.067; 6.81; 7.24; 6.81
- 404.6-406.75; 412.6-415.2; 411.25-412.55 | 0.068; 7.26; 6.7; 7.09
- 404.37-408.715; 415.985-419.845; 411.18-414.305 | 0.008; 7.2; 6.97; 6.88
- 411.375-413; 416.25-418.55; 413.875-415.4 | -0.031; 6.78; 7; 6.82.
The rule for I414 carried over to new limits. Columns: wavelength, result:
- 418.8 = 7.447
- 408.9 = 6.927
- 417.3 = 6.639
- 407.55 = 7.537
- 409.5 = 5.697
